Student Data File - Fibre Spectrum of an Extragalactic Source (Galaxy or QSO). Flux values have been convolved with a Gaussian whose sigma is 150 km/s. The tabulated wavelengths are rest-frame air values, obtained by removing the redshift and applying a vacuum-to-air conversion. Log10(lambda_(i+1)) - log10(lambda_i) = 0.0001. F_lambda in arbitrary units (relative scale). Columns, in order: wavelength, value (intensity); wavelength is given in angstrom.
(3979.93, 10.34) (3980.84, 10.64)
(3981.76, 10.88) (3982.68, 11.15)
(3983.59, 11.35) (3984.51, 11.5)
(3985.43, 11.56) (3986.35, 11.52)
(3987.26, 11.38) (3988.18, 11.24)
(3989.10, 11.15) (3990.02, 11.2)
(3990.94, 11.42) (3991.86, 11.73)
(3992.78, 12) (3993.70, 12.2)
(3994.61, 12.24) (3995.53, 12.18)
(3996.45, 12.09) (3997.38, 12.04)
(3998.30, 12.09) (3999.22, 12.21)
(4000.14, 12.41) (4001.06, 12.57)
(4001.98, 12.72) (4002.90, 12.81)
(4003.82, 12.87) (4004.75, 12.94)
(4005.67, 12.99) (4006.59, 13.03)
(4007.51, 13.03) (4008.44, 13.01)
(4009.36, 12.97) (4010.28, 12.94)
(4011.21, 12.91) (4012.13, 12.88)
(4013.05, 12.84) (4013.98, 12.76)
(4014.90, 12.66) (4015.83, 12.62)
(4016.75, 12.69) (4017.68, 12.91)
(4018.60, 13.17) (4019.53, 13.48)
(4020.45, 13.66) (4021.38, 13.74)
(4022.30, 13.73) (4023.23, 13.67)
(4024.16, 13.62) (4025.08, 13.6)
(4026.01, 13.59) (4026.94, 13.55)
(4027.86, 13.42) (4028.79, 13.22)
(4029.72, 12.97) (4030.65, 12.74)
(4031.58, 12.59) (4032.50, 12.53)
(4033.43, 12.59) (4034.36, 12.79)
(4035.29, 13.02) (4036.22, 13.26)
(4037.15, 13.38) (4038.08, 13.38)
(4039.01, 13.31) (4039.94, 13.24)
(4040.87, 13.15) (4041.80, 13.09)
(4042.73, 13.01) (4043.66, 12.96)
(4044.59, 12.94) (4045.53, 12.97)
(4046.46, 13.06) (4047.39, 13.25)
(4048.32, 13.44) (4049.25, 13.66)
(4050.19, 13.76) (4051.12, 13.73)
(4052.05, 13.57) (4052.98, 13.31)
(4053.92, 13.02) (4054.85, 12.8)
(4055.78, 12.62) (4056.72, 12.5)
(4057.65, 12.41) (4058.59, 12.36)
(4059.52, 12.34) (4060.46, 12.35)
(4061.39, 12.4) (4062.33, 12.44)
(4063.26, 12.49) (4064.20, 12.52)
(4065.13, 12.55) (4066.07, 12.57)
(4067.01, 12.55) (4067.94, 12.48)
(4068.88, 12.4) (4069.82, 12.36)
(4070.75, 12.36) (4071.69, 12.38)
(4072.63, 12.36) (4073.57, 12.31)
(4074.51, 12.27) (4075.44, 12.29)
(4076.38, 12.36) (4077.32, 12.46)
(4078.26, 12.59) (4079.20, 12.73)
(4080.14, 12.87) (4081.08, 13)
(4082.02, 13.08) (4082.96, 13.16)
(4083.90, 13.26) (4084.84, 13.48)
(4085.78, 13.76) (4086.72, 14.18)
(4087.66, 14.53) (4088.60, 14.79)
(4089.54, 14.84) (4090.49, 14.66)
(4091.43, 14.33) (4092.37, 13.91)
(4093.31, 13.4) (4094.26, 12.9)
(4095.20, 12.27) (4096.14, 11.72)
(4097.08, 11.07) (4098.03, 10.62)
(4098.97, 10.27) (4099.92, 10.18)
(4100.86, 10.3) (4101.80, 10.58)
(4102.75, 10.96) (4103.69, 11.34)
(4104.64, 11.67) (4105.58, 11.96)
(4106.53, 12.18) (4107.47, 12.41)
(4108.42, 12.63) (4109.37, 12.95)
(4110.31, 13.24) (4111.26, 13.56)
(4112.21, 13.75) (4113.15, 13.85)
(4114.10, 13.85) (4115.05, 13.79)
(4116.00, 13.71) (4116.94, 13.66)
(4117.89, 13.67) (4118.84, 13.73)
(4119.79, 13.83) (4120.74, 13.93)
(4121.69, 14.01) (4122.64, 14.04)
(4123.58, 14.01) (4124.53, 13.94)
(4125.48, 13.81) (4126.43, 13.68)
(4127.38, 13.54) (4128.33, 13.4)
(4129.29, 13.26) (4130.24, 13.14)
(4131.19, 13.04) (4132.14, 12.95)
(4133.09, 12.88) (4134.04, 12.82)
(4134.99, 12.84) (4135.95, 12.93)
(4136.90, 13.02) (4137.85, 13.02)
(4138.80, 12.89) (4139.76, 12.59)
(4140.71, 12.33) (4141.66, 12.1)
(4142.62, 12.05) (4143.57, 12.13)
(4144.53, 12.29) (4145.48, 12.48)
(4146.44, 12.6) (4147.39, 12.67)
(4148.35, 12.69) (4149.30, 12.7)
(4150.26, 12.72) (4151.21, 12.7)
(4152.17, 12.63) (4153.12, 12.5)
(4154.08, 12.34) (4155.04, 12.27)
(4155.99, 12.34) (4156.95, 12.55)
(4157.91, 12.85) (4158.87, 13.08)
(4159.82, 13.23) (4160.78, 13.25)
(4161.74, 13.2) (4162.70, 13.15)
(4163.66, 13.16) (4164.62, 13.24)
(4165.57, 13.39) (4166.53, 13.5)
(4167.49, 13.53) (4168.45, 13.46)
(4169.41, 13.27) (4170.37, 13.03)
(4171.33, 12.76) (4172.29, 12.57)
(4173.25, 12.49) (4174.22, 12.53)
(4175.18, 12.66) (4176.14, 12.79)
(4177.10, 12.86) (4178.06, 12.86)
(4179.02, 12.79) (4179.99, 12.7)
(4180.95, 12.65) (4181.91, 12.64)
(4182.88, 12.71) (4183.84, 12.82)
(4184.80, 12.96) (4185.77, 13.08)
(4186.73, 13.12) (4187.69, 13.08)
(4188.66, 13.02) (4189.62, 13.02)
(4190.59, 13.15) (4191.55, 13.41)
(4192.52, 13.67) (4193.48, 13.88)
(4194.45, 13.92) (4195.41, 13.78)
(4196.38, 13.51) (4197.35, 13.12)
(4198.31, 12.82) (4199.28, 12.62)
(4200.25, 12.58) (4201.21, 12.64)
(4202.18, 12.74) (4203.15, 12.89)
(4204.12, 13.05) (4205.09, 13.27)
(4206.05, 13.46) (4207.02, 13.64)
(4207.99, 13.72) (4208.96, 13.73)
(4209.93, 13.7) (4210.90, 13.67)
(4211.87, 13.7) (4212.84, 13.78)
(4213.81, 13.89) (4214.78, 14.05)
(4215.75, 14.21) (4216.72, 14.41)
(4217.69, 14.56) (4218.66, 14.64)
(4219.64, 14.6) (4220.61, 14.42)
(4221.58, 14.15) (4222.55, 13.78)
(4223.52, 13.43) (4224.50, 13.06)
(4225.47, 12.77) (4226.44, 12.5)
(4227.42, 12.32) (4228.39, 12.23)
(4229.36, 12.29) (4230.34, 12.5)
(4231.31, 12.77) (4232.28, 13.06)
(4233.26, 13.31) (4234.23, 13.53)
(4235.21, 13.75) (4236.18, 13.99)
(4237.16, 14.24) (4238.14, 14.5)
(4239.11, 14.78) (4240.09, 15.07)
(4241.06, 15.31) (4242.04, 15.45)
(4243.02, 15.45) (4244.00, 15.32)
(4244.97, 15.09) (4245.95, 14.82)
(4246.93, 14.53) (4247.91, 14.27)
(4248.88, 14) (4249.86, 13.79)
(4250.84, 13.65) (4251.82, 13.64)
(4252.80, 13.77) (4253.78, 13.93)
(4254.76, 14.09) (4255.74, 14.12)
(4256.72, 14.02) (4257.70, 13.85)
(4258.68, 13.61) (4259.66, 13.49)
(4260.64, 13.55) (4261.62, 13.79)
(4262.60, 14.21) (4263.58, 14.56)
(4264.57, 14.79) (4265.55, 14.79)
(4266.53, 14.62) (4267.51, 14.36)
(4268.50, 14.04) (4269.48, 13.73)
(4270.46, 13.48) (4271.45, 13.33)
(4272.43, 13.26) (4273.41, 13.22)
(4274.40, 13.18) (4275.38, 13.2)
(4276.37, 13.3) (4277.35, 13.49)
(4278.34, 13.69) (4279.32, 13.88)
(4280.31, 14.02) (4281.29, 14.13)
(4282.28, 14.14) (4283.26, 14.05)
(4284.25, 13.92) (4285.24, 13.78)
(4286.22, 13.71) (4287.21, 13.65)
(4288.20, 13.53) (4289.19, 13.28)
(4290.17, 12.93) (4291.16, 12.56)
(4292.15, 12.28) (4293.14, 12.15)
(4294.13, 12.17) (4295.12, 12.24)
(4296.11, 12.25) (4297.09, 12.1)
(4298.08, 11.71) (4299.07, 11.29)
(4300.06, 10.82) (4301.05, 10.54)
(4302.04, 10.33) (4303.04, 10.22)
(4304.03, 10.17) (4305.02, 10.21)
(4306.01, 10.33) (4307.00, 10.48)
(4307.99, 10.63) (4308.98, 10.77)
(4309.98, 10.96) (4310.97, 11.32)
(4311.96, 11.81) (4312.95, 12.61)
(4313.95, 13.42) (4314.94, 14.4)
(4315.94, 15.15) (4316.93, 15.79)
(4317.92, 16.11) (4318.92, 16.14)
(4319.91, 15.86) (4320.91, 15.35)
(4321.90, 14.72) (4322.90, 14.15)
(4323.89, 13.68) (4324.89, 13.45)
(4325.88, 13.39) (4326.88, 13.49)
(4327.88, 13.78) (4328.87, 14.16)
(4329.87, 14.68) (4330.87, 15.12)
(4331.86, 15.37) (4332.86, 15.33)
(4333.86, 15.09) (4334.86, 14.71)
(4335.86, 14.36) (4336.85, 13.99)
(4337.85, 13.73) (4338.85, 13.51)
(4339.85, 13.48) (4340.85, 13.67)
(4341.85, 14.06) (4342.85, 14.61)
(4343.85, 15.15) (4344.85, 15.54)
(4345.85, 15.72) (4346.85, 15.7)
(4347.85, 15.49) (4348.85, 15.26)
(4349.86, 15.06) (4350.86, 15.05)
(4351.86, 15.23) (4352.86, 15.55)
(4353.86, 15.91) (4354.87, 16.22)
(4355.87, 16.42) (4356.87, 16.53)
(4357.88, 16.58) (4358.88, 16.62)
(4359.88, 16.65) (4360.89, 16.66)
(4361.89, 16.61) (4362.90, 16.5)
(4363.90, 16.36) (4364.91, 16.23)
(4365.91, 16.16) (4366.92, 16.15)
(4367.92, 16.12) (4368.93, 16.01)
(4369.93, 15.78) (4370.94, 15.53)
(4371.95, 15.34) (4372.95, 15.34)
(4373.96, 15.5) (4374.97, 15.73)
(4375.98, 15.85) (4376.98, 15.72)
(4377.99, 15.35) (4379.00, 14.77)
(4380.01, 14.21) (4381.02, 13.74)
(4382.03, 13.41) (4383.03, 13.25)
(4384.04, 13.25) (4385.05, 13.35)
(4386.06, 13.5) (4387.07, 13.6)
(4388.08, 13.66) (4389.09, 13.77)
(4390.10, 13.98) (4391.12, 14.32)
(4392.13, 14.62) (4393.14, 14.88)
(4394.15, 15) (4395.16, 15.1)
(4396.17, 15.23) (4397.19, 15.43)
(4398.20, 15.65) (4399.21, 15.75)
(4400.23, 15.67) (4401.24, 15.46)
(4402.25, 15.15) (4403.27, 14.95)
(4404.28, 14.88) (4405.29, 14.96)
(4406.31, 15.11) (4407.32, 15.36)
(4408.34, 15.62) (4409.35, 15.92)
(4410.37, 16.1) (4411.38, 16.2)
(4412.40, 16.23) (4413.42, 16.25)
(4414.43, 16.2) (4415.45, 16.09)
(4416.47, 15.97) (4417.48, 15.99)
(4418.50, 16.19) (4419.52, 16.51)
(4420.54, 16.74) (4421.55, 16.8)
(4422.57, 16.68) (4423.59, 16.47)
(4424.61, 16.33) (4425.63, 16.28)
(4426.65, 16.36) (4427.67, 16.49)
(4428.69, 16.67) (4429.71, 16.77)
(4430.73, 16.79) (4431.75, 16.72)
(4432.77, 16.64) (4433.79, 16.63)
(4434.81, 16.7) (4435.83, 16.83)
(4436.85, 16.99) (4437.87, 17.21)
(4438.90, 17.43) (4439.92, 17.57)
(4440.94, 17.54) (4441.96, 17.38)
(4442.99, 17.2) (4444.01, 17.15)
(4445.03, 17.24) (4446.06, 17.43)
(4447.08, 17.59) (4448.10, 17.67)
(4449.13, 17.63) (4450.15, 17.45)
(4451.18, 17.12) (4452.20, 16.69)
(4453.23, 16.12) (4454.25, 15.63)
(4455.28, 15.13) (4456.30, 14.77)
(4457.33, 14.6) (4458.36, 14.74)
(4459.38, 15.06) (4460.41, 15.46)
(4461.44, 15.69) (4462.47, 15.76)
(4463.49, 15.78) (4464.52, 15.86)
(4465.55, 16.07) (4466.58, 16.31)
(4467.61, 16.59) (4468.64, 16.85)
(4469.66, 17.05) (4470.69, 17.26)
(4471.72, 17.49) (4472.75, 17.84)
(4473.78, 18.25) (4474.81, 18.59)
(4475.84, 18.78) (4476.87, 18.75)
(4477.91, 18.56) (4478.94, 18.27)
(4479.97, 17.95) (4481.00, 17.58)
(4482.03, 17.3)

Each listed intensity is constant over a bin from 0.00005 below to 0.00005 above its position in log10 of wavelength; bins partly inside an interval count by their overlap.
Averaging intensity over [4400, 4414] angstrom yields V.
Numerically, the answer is 15.6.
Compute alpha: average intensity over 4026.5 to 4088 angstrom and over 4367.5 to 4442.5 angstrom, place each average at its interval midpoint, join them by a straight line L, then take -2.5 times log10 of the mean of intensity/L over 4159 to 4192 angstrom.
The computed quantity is 0.07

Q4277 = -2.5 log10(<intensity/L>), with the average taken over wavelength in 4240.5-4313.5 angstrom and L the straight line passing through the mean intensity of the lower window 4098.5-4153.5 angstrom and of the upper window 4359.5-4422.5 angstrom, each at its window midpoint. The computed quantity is 0.09 mag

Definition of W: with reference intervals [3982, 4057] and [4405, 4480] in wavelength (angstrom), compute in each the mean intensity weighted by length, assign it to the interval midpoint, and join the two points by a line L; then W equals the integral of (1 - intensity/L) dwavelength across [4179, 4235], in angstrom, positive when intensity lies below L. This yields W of 4.5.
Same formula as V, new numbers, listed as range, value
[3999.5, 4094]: 13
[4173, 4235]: 13.3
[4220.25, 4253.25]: 13.9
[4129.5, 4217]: 13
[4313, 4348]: 14.6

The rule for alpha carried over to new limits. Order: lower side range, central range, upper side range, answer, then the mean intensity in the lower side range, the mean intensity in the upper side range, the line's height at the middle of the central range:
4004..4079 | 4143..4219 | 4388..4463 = 0.08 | 12.9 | 16.1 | 14.1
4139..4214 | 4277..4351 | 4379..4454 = 0.09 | 13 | 15.9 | 14.6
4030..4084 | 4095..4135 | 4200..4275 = 0.03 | 12.8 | 13.8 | 13.1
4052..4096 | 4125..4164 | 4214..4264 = 0.05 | 12.9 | 13.9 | 13.4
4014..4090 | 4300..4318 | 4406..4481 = 0.29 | 13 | 16.7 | 15.4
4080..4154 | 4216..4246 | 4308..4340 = -0.03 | 12.9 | 14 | 13.5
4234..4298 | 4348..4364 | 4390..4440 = -0.06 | 13.8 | 16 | 15.1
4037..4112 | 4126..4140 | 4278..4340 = -0.02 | 12.7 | 13.2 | 12.8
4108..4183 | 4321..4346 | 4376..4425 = 0.02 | 13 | 15.2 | 14.6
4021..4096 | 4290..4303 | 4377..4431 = 0.24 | 13.1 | 15.3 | 14.6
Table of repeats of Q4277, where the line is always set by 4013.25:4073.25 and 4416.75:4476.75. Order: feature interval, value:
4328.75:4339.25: 0.078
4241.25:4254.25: 0.030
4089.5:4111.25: 0.112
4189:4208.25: 0.091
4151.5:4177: 0.094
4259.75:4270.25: 0.061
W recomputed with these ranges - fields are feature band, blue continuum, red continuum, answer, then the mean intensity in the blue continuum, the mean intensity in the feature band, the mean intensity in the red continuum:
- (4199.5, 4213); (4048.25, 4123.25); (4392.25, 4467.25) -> 0.68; 12.8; 13.3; 16.2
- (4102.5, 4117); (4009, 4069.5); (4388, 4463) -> 0.76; 13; 12.9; 16.1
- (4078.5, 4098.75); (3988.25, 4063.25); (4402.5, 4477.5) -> 0.28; 12.8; 13.2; 16.5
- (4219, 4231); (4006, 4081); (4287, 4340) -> -0.15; 12.9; 13.2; 13.1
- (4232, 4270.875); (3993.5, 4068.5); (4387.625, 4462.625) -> 1.22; 12.9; 14.2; 16.1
